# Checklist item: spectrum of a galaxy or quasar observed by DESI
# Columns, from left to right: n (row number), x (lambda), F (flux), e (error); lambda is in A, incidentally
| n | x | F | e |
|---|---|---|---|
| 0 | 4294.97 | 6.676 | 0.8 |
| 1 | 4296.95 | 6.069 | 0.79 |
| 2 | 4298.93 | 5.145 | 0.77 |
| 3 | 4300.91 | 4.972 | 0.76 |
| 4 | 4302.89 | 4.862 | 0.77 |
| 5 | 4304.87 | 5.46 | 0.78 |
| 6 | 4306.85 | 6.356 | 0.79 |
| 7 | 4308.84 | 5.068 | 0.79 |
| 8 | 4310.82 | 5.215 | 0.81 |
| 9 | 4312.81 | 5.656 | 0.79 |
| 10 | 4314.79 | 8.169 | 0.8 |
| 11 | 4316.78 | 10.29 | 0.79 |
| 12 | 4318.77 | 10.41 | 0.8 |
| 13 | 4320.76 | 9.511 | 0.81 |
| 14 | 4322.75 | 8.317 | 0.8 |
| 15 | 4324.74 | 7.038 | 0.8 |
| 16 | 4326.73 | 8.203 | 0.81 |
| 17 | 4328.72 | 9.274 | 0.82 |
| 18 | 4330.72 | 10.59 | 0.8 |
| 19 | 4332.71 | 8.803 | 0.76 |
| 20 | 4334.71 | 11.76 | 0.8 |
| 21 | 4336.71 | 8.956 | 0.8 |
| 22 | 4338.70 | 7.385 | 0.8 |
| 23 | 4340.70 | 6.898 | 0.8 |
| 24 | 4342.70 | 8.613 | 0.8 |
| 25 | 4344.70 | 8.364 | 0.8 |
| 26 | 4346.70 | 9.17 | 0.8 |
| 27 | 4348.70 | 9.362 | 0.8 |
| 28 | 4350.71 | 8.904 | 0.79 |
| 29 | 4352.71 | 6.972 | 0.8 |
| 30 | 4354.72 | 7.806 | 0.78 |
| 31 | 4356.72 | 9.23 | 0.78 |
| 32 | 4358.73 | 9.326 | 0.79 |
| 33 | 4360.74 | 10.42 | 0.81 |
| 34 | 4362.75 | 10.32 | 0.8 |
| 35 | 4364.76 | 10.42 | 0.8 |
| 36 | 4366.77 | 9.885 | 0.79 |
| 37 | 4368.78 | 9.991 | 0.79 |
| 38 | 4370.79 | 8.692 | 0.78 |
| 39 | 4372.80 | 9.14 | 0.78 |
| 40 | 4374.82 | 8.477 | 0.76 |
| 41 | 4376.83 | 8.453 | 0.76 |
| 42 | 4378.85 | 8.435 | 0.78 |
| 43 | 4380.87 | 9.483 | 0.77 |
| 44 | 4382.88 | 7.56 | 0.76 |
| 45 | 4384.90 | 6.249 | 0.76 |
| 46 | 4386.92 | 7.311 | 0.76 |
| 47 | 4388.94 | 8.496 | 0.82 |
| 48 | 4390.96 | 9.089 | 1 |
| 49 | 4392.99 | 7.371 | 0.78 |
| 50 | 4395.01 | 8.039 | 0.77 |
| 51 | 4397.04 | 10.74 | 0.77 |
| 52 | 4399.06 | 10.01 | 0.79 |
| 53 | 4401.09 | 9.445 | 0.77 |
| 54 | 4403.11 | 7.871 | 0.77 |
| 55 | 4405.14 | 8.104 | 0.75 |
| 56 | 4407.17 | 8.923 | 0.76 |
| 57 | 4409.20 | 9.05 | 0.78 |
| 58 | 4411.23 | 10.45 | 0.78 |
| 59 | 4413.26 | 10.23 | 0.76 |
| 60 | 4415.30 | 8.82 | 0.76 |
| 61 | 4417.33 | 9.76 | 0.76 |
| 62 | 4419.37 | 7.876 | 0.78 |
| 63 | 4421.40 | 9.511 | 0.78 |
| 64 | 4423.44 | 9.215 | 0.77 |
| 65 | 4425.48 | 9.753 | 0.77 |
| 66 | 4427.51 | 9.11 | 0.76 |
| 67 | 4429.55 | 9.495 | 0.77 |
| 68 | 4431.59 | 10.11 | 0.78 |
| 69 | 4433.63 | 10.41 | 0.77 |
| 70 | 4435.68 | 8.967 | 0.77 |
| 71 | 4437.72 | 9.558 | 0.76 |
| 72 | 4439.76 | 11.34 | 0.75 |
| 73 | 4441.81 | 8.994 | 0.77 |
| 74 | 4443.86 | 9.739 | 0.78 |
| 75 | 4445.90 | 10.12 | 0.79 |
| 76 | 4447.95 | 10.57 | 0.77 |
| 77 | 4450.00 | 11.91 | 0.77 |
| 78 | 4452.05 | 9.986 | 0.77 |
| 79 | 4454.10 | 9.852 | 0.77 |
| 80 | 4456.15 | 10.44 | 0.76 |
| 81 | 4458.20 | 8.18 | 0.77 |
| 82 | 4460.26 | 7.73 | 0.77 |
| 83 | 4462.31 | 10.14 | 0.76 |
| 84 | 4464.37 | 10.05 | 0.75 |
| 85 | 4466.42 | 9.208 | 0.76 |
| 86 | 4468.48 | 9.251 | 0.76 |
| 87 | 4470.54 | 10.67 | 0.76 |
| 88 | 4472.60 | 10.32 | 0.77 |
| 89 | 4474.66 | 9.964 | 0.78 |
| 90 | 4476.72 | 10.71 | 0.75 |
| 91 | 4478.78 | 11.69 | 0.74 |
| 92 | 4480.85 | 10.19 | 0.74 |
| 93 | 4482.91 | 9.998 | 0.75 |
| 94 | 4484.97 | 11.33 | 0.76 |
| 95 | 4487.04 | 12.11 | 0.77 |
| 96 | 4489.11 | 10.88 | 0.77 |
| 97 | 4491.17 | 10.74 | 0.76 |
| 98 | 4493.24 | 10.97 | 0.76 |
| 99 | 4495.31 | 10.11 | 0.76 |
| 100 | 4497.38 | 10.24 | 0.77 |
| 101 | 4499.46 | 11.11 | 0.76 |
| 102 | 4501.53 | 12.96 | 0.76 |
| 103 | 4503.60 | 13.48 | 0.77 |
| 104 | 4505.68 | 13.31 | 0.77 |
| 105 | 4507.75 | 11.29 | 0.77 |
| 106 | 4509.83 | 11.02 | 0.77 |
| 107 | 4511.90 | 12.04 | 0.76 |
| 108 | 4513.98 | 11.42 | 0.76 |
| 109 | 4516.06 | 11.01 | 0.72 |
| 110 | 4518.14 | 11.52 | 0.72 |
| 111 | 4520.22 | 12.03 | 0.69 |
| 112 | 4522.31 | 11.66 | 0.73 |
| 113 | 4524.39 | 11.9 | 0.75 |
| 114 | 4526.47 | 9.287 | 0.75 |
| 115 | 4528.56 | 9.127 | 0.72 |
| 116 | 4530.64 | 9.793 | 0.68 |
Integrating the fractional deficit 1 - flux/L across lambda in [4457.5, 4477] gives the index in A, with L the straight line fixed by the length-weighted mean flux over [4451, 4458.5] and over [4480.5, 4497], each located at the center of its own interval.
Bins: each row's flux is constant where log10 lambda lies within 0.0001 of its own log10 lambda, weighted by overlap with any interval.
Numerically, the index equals 1.1 A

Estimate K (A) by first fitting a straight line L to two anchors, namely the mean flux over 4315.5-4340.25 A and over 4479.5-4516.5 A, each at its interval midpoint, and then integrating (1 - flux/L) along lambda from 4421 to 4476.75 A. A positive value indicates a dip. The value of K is 4.7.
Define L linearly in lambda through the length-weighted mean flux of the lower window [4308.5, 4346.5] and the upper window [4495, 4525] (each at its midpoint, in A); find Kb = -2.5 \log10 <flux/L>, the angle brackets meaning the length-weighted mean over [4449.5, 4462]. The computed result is 0.12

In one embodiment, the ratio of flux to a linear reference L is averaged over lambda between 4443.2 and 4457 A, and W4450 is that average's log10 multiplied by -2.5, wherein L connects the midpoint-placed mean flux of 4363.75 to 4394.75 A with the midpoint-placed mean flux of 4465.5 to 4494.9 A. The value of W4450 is -0.04 mag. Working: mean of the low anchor 8.59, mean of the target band 10.4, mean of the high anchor 10.6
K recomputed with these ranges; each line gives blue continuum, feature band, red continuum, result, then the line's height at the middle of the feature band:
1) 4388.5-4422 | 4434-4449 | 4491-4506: 0.16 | 10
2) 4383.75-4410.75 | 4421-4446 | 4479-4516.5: -0.38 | 9.56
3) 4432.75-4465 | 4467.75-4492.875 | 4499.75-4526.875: 0.32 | 10.8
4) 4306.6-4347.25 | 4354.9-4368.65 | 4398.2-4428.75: -1.80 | 8.67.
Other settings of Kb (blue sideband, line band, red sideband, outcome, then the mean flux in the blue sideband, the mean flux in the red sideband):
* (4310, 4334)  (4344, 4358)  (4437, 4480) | 0.03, 8.52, 10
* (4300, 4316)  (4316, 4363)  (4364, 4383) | -0.22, 5.79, 9.11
